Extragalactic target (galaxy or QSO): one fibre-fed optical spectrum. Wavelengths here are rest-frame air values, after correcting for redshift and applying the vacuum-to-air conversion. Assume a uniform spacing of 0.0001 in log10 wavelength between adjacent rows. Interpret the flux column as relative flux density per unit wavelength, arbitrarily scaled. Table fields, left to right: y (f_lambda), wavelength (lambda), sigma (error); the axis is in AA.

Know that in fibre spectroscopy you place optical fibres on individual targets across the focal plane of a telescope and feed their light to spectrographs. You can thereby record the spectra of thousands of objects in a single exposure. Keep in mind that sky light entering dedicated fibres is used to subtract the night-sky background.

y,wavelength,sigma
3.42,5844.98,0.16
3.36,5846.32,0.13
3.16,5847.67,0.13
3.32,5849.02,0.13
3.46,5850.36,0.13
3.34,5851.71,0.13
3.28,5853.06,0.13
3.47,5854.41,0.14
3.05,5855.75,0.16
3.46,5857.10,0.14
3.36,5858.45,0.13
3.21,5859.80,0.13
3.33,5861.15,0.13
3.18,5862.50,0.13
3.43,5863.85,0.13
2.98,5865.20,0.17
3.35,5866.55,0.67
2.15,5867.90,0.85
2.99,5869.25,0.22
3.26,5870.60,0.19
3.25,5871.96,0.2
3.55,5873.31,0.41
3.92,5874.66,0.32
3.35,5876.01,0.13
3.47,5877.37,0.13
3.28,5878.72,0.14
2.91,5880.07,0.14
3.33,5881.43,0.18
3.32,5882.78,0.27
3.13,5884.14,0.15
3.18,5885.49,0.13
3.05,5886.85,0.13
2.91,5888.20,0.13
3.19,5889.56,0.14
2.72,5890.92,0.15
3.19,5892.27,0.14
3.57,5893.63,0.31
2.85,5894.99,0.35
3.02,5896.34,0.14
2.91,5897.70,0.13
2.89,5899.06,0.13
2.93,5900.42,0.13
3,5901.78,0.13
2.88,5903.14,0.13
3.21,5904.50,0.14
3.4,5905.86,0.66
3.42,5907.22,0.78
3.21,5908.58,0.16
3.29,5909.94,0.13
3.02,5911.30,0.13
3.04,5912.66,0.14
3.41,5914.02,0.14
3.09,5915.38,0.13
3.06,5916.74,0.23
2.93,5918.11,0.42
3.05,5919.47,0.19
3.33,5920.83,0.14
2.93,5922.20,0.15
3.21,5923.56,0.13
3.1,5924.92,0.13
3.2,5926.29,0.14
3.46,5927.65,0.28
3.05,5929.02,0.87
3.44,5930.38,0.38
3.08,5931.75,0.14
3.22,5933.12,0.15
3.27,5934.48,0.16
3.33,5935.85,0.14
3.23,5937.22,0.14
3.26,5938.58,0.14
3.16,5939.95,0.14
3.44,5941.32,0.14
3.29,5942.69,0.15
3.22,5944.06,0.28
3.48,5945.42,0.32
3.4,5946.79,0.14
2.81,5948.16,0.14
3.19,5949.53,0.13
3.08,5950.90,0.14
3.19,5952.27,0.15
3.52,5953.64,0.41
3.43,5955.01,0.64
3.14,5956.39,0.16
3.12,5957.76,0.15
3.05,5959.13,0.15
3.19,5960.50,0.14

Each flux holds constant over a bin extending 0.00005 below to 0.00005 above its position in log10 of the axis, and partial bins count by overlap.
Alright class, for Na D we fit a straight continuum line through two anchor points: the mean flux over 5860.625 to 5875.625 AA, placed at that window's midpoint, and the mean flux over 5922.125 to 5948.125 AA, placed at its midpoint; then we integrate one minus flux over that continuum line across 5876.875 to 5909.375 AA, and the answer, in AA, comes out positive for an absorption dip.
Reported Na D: 1.1 AA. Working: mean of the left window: 3.22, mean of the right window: 3.25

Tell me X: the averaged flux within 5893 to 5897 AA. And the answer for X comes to 3.15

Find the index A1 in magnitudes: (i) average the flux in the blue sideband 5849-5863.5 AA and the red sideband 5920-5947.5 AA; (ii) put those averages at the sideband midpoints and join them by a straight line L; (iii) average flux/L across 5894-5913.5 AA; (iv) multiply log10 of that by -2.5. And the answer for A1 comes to 0.07 mag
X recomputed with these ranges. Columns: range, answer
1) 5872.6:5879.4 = 3.52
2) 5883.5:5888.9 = 3.07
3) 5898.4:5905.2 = 2.98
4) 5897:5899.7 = 2.9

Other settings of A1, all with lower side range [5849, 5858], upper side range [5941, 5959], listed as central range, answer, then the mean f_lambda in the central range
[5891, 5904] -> 0.10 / 3.02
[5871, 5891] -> 0.02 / 3.25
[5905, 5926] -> 0.04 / 3.17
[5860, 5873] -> 0.07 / 3.12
